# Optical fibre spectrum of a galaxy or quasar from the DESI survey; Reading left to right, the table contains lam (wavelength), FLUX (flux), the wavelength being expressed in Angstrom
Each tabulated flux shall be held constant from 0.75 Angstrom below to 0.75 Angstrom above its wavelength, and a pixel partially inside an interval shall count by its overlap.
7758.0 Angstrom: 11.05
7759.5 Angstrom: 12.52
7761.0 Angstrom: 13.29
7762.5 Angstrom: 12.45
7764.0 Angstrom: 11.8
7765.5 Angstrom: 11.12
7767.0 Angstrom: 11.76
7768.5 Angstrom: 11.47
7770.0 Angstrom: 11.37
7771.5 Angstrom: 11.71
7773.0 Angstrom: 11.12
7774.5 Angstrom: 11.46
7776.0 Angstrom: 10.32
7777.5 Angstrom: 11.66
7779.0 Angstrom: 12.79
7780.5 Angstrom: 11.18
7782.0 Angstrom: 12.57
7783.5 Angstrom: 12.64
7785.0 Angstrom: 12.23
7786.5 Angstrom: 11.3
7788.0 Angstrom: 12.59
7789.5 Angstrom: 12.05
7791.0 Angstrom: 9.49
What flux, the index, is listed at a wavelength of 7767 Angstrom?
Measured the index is 11.76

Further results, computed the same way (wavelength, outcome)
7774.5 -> 11.46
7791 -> 9.49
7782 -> 12.57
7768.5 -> 11.47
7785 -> 12.23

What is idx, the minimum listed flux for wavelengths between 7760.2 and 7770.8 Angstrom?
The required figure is 11.12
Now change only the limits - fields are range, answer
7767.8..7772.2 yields 11.37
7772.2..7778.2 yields 10.32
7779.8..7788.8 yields 11.18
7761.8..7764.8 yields 11.8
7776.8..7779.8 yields 11.66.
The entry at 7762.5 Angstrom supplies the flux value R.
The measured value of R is 12.45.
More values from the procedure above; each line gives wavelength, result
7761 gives 13.29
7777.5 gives 11.66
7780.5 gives 11.18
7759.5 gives 12.52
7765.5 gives 11.12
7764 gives 11.8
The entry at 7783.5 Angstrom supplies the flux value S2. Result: 12.64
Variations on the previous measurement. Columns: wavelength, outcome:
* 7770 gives 11.37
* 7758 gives 11.05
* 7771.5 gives 11.71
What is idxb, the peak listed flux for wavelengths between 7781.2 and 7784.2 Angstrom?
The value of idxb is 12.64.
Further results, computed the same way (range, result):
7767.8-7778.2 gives 11.71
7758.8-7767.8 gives 13.29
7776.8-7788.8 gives 12.79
